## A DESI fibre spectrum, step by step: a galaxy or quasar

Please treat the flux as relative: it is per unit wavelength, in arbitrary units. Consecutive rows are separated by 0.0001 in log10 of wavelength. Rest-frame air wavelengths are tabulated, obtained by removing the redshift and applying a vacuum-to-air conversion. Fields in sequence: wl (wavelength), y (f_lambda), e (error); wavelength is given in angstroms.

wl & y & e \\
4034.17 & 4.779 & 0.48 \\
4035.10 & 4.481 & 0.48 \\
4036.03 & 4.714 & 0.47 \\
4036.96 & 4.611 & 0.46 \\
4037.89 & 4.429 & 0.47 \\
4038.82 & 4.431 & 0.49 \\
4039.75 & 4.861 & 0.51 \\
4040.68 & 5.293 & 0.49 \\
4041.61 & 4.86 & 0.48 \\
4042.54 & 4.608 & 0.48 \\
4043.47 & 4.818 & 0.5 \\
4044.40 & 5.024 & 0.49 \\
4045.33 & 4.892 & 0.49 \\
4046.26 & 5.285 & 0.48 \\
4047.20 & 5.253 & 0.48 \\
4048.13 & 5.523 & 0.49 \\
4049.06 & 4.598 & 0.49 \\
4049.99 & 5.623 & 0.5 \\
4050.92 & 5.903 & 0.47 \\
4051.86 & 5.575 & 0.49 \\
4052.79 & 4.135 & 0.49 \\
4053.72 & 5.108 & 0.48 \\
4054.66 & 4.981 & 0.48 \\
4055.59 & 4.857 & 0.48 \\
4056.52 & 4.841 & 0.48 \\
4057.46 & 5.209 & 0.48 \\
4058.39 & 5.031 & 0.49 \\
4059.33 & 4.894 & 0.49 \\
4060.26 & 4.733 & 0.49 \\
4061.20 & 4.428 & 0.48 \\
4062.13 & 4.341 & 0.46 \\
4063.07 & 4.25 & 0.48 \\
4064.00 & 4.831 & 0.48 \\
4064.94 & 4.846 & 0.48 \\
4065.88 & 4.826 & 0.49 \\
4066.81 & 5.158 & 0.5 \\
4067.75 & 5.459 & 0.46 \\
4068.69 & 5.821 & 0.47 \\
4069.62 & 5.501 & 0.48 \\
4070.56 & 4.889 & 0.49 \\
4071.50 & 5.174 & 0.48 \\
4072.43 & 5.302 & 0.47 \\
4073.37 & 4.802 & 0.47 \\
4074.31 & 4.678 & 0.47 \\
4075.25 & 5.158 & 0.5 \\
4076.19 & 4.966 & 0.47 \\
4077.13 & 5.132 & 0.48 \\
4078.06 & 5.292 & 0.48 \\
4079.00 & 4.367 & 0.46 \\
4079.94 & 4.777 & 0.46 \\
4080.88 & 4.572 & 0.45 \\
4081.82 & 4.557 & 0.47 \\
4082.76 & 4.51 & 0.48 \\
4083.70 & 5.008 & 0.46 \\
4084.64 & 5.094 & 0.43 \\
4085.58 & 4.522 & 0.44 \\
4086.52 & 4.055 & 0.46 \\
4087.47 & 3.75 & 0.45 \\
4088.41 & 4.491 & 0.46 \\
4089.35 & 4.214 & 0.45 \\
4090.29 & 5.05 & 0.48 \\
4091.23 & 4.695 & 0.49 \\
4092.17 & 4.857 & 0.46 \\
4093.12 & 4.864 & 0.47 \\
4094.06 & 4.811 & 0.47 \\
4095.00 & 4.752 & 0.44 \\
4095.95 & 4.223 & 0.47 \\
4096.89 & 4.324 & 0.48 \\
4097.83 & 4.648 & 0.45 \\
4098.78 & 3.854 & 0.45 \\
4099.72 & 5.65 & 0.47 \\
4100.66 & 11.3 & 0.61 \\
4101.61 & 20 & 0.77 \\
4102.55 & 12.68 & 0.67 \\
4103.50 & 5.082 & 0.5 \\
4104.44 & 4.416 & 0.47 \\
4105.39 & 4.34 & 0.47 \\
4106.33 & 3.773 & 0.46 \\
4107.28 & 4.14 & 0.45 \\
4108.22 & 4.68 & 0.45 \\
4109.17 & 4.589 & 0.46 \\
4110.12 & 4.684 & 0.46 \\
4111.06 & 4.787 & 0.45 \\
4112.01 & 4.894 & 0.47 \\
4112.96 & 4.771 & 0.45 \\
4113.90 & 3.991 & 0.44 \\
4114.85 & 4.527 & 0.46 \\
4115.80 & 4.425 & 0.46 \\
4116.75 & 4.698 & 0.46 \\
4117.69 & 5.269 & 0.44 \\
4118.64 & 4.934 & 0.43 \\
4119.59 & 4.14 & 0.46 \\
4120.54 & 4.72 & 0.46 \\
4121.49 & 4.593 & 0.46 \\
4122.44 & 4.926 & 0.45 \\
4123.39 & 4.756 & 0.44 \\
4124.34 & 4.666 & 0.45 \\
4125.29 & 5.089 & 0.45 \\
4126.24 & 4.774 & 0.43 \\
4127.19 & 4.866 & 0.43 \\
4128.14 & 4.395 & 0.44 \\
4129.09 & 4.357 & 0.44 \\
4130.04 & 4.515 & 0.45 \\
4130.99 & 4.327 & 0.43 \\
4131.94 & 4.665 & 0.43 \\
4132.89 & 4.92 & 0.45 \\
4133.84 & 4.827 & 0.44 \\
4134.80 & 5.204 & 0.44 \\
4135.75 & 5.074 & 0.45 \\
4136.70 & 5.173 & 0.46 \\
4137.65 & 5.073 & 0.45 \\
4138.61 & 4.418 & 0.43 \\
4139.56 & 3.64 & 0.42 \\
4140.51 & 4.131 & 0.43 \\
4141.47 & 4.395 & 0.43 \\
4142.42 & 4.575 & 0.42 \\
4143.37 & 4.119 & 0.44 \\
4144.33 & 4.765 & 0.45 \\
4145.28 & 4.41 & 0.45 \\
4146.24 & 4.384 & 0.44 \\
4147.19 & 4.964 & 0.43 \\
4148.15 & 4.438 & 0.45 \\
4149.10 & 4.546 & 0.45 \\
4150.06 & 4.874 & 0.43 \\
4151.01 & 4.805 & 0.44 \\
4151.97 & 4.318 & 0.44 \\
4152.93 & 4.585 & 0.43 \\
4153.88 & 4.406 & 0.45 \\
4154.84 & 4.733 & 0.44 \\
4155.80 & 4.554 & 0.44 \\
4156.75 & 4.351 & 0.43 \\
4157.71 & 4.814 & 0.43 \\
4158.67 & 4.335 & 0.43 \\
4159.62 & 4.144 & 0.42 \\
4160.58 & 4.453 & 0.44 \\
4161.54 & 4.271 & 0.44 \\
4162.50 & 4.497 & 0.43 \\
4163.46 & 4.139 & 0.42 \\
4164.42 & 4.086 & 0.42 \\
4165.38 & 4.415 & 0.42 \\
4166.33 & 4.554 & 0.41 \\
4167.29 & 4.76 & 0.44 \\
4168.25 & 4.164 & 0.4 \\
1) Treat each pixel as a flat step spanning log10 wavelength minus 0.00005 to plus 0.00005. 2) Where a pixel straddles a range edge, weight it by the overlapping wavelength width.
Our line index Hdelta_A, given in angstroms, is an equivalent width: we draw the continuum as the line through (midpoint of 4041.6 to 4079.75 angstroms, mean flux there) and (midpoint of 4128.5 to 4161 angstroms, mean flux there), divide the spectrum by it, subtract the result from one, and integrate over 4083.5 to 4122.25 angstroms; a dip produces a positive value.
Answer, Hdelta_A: -4.38 angstroms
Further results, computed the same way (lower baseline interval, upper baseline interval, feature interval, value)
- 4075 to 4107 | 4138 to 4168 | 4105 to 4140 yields 2.29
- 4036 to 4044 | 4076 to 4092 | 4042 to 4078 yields -2.41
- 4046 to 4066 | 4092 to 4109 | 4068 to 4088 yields 2.56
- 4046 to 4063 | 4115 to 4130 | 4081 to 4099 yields 1.07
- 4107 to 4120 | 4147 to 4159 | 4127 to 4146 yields 0.06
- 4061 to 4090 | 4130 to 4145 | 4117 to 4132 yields -0.11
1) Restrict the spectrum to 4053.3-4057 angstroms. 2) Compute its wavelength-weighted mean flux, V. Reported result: 4.94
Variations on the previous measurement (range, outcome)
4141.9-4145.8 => 4.47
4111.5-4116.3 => 4.52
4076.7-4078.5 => 5.24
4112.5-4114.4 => 4.39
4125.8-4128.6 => 4.68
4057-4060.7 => 4.97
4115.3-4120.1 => 4.69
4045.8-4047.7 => 5.26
